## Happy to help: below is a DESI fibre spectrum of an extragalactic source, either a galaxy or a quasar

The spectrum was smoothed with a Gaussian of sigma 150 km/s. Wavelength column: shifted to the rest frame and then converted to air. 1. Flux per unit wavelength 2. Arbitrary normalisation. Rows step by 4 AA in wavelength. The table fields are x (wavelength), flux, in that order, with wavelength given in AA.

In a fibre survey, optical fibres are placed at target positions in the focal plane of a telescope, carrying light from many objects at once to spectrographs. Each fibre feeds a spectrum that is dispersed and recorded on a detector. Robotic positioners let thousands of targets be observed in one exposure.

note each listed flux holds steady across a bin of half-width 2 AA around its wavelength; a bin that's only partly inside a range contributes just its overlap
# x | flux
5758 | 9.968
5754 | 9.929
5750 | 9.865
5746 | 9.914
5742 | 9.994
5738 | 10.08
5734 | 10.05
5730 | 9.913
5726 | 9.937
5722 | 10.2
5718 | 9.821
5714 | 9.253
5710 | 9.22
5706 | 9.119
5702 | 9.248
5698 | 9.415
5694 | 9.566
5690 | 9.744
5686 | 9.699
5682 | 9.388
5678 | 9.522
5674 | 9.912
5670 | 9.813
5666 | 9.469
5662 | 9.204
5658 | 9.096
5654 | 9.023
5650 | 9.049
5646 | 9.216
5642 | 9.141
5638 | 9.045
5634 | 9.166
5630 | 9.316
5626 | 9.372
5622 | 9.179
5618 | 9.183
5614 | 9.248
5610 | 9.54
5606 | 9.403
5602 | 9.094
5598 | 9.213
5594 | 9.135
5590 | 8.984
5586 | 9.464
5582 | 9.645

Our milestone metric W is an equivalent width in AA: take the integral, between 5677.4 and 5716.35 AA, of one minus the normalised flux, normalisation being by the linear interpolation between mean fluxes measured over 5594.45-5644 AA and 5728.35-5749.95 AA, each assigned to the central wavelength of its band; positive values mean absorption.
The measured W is 1.20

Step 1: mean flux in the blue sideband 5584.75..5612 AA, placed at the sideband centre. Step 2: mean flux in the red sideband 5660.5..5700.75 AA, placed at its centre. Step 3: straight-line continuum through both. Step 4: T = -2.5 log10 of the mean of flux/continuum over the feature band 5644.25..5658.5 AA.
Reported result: 0.04 mag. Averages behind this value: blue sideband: 9.26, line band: 9.09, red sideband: 9.57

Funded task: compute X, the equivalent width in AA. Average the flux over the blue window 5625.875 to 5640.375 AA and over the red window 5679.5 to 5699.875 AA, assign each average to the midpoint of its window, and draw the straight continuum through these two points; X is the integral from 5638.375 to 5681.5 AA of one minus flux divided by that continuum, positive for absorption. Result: 0.2 AA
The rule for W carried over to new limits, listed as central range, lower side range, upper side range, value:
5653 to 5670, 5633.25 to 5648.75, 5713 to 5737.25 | 0.1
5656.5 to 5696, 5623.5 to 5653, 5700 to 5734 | -0.7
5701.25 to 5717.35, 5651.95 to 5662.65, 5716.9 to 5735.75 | 0.8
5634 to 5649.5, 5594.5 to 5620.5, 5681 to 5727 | 0.4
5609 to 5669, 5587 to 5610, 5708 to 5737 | 1.1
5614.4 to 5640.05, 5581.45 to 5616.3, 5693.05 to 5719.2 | 0.3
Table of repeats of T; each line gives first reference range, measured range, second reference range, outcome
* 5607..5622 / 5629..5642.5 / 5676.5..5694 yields 0.03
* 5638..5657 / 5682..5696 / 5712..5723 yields -0.02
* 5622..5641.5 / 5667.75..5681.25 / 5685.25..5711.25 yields -0.04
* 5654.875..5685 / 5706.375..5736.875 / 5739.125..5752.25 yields 0.01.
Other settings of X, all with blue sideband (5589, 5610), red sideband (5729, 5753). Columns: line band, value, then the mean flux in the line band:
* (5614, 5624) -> 0.1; 9.19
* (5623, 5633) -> 0.1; 9.31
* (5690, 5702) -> 0.3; 9.49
